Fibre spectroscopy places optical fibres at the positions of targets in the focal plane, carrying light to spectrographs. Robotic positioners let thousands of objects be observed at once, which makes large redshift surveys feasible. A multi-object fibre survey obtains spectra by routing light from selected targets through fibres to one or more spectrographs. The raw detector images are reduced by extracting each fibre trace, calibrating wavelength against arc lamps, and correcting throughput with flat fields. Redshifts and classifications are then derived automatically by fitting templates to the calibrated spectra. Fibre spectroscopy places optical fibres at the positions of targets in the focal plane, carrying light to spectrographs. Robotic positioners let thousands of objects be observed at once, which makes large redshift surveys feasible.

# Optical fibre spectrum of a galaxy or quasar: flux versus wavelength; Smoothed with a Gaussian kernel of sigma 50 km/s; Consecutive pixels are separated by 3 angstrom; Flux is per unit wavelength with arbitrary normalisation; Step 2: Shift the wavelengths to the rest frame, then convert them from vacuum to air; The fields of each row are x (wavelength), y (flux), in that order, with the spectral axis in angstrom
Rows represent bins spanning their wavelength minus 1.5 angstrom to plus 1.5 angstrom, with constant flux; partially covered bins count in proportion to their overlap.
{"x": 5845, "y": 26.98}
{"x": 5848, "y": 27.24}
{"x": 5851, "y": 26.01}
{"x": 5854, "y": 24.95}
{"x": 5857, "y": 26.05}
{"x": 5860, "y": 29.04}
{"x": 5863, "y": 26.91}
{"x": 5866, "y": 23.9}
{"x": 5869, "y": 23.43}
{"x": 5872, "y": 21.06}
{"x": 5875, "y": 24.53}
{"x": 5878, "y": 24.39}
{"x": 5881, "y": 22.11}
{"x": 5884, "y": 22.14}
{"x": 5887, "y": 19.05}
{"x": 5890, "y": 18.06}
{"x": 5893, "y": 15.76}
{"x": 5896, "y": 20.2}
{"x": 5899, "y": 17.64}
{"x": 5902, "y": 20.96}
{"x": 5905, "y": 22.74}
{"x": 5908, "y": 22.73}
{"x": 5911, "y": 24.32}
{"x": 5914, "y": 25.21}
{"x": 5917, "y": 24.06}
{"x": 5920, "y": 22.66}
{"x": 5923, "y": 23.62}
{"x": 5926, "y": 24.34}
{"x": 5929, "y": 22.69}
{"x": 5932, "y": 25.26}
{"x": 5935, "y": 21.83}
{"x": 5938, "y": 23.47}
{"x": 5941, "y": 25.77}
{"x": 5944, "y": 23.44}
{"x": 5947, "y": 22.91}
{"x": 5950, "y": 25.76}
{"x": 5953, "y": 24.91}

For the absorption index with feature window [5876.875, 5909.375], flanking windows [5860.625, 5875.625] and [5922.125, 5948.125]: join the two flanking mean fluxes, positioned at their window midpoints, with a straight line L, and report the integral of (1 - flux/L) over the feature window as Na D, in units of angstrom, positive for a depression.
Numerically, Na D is 4.82 angstrom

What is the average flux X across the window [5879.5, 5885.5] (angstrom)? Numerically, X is 22.1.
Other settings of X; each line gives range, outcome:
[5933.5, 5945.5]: 23.6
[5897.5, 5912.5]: 21.7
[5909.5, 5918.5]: 24.5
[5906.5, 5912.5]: 23.5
